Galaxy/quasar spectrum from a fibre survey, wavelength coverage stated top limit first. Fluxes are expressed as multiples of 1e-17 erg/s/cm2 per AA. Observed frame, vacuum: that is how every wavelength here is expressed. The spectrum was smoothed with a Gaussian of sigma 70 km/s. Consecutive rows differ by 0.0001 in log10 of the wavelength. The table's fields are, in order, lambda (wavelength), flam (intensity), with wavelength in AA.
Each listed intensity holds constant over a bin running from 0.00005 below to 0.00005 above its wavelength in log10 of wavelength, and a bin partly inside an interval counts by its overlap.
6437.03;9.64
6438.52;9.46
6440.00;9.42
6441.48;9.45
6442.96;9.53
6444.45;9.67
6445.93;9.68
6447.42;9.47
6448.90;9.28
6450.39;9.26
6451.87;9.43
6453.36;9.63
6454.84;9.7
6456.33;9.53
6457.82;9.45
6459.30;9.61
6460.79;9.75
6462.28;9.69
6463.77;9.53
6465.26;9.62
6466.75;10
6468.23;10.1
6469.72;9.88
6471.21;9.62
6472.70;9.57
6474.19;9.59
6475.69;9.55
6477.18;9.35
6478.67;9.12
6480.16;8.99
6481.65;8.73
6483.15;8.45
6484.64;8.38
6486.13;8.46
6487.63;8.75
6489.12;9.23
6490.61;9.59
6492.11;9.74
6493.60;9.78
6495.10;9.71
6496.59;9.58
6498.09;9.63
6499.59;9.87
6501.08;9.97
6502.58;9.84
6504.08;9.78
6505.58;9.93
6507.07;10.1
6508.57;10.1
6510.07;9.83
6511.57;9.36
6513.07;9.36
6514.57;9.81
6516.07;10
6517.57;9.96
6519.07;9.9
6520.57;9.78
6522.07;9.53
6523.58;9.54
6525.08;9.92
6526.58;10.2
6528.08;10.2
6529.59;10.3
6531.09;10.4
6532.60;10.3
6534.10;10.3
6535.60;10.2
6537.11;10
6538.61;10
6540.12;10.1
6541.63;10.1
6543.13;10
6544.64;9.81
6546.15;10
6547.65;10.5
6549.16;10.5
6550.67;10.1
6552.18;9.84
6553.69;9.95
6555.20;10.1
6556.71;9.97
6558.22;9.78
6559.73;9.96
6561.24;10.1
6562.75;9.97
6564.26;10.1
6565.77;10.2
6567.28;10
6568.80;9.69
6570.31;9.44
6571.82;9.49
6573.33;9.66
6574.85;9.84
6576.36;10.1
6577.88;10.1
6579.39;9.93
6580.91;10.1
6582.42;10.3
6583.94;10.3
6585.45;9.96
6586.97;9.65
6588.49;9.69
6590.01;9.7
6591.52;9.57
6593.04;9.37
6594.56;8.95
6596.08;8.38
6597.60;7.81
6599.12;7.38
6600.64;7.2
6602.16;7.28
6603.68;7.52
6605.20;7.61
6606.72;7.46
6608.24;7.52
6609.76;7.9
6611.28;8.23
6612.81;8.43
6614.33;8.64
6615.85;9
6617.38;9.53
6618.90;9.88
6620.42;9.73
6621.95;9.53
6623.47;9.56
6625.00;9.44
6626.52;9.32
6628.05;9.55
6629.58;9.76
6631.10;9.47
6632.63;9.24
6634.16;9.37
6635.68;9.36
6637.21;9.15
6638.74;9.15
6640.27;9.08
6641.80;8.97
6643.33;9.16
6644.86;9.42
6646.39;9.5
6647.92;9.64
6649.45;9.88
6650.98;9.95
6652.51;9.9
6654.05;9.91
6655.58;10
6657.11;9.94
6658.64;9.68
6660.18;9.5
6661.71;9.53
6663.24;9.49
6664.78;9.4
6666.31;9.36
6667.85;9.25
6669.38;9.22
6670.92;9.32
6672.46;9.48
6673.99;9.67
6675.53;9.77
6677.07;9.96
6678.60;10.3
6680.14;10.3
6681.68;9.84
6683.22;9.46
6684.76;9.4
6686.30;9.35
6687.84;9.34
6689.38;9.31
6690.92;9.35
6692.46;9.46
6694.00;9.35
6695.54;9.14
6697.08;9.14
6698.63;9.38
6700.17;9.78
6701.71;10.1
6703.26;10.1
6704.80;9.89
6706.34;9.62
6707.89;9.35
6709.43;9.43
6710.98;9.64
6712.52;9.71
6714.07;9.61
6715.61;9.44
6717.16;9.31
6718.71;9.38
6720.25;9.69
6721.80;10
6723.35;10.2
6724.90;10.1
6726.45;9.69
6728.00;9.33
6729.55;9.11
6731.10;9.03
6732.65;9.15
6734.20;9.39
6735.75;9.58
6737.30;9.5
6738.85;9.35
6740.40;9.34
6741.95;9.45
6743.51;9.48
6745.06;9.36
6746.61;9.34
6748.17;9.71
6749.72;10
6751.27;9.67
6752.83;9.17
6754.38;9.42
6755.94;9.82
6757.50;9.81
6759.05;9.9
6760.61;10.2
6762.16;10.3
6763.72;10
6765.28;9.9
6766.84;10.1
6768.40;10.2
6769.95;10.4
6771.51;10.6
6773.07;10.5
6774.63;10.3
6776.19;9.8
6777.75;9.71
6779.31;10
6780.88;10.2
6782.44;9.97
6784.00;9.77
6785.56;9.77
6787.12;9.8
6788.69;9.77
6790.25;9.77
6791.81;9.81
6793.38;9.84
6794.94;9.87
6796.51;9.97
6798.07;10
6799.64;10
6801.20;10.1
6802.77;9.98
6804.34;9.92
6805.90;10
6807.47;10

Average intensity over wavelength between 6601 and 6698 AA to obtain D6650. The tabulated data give 9.27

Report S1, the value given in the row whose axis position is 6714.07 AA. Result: 9.61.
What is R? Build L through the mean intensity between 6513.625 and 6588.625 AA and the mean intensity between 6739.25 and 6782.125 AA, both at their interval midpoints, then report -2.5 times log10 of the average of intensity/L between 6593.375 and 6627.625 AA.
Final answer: 0.17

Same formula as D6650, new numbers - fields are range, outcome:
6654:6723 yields 9.59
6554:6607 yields 9.35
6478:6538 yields 9.67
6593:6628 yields 8.51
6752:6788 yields 9.98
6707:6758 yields 9.53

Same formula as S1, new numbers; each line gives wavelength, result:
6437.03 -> 9.64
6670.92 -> 9.32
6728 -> 9.33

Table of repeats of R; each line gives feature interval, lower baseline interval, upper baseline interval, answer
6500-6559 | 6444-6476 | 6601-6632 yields -0.085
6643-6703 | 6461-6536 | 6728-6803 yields 0.017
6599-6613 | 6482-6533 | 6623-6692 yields 0.247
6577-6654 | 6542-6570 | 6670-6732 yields 0.083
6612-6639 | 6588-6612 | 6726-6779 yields -0.107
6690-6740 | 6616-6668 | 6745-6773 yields 0.025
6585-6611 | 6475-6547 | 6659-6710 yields 0.150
